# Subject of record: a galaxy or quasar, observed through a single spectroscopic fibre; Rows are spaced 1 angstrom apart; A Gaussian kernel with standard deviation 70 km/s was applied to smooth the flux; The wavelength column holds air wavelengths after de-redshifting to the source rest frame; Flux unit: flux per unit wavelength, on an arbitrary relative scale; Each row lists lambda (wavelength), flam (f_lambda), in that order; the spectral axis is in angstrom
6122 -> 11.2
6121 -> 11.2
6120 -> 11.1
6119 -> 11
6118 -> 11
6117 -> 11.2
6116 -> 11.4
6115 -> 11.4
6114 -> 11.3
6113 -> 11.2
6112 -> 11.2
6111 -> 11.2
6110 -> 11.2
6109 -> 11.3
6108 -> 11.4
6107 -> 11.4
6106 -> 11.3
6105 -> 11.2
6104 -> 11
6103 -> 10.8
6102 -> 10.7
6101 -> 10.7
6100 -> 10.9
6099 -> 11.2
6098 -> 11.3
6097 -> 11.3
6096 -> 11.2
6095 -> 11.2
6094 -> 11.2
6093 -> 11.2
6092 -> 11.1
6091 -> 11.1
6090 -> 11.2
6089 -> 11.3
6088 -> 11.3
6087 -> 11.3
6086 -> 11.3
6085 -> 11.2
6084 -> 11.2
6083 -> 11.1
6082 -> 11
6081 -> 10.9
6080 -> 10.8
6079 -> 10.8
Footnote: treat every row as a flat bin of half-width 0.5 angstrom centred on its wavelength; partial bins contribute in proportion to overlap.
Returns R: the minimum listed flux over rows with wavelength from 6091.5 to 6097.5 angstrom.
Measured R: 11.1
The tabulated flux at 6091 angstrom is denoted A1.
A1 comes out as 11.1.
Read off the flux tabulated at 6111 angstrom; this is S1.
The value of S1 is 11.2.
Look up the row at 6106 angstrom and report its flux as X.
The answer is 11.3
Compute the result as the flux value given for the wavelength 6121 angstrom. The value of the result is 11.2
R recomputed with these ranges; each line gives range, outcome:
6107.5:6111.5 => 11.2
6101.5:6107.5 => 10.7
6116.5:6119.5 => 11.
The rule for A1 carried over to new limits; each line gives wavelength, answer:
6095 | 11.2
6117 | 11.2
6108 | 11.4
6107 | 11.4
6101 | 10.7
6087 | 11.3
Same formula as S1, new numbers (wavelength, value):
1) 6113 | 11.2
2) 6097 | 11.3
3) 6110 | 11.2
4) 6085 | 11.2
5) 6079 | 10.8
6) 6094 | 11.2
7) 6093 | 11.2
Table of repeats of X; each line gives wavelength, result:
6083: 11.1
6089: 11.3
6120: 11.1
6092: 11.1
